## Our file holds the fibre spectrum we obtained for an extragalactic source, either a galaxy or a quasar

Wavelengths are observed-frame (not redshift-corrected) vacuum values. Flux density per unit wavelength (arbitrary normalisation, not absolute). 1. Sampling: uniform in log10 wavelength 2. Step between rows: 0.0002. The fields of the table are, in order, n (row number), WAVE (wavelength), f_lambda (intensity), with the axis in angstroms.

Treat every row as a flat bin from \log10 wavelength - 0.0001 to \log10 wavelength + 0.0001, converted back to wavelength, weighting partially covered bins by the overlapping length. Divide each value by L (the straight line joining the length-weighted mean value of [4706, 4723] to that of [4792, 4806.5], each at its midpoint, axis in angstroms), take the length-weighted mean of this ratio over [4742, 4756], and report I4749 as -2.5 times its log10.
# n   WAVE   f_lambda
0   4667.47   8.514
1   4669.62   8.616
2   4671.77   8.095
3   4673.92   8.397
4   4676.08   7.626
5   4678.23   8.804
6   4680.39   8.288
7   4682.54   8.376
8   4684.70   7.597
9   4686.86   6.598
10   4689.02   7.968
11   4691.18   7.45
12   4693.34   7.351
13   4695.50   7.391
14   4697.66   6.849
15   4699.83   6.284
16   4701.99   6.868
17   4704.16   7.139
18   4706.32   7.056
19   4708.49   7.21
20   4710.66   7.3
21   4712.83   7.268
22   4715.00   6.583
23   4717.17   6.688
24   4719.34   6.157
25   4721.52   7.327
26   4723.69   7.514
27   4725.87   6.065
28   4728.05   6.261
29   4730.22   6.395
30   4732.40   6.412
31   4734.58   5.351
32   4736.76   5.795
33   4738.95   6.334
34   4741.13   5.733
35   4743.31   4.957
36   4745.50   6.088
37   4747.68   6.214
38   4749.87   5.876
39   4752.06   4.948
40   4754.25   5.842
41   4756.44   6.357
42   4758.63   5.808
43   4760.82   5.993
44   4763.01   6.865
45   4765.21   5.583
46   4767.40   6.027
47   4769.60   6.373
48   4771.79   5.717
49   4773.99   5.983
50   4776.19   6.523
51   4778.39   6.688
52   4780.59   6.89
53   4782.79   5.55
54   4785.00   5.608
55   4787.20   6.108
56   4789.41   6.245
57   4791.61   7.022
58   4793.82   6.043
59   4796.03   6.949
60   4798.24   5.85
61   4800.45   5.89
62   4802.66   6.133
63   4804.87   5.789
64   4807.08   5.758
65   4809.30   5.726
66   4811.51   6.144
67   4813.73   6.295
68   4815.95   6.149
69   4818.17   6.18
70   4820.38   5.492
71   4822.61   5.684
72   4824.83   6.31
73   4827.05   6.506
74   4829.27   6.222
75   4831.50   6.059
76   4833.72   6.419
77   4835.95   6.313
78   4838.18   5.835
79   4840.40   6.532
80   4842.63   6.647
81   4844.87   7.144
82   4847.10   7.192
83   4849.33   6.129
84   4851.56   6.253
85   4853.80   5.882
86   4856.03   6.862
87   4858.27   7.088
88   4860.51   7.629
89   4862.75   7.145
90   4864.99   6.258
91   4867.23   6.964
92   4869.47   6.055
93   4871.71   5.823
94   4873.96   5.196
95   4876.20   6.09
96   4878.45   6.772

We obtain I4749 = 0.165 mag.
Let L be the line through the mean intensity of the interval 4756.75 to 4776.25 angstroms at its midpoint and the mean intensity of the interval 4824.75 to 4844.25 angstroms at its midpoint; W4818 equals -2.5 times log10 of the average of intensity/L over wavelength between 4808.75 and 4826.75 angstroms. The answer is 0.043 mag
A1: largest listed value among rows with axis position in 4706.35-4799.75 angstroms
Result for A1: 7.514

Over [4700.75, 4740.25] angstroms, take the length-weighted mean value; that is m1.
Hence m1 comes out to 6.64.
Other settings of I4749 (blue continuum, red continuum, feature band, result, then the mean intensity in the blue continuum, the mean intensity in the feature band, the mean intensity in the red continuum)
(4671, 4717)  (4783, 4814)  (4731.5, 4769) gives 0.14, 7.43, 5.9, 6.09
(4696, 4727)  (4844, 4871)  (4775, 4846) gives 0.09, 6.89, 6.21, 6.7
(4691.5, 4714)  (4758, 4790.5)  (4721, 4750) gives 0.09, 7.08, 6.15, 6.14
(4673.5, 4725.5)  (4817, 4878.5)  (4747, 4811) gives 0.12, 7.3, 6.08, 6.37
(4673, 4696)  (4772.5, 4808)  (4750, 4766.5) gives 0.13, 7.81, 5.91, 6.19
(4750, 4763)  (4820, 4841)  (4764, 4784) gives -0.04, 5.89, 6.15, 6.15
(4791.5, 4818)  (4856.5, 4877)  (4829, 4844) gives 0.00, 6.11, 6.3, 6.49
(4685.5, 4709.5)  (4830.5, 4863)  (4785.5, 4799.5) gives 0.07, 7.11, 6.33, 6.6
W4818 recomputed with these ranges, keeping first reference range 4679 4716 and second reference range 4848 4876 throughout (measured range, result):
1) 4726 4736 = 0.168 mag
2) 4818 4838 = 0.084 mag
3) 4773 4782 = 0.061 mag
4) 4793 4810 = 0.123 mag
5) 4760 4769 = 0.134 mag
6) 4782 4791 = 0.149 mag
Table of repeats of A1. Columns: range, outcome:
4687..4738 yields 7.968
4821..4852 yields 7.192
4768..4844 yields 7.022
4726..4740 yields 6.412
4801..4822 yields 6.295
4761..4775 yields 6.865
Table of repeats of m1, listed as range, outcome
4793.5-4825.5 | 6.02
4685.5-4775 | 6.44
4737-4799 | 6.08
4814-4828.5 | 6.07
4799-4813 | 5.92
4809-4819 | 6.13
